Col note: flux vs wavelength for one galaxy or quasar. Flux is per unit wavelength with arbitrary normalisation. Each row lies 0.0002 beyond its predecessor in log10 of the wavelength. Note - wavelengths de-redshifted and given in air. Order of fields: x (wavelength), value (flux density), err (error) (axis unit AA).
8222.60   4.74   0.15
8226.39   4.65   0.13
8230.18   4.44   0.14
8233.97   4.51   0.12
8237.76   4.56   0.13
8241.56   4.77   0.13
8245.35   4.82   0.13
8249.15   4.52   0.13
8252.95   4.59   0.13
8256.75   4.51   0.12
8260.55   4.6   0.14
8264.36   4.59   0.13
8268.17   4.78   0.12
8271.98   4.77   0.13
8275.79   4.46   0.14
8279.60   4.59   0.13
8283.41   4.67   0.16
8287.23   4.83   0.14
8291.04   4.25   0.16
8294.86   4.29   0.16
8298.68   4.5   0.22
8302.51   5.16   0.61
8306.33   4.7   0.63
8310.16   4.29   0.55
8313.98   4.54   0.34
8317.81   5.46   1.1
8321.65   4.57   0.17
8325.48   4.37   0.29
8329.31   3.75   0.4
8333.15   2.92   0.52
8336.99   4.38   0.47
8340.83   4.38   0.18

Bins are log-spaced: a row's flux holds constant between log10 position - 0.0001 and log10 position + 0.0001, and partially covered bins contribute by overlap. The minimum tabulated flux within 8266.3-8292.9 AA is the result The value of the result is 4.25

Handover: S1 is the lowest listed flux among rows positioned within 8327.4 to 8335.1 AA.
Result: 2.92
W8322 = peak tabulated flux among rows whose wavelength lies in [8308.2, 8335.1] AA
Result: 5.46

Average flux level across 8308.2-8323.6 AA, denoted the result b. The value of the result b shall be 4.71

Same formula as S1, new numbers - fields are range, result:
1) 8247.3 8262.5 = 4.51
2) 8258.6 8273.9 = 4.59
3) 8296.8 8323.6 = 4.29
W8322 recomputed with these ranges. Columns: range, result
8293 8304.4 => 5.16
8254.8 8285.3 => 4.78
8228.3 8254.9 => 4.82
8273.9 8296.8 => 4.83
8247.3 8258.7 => 4.59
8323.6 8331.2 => 4.37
